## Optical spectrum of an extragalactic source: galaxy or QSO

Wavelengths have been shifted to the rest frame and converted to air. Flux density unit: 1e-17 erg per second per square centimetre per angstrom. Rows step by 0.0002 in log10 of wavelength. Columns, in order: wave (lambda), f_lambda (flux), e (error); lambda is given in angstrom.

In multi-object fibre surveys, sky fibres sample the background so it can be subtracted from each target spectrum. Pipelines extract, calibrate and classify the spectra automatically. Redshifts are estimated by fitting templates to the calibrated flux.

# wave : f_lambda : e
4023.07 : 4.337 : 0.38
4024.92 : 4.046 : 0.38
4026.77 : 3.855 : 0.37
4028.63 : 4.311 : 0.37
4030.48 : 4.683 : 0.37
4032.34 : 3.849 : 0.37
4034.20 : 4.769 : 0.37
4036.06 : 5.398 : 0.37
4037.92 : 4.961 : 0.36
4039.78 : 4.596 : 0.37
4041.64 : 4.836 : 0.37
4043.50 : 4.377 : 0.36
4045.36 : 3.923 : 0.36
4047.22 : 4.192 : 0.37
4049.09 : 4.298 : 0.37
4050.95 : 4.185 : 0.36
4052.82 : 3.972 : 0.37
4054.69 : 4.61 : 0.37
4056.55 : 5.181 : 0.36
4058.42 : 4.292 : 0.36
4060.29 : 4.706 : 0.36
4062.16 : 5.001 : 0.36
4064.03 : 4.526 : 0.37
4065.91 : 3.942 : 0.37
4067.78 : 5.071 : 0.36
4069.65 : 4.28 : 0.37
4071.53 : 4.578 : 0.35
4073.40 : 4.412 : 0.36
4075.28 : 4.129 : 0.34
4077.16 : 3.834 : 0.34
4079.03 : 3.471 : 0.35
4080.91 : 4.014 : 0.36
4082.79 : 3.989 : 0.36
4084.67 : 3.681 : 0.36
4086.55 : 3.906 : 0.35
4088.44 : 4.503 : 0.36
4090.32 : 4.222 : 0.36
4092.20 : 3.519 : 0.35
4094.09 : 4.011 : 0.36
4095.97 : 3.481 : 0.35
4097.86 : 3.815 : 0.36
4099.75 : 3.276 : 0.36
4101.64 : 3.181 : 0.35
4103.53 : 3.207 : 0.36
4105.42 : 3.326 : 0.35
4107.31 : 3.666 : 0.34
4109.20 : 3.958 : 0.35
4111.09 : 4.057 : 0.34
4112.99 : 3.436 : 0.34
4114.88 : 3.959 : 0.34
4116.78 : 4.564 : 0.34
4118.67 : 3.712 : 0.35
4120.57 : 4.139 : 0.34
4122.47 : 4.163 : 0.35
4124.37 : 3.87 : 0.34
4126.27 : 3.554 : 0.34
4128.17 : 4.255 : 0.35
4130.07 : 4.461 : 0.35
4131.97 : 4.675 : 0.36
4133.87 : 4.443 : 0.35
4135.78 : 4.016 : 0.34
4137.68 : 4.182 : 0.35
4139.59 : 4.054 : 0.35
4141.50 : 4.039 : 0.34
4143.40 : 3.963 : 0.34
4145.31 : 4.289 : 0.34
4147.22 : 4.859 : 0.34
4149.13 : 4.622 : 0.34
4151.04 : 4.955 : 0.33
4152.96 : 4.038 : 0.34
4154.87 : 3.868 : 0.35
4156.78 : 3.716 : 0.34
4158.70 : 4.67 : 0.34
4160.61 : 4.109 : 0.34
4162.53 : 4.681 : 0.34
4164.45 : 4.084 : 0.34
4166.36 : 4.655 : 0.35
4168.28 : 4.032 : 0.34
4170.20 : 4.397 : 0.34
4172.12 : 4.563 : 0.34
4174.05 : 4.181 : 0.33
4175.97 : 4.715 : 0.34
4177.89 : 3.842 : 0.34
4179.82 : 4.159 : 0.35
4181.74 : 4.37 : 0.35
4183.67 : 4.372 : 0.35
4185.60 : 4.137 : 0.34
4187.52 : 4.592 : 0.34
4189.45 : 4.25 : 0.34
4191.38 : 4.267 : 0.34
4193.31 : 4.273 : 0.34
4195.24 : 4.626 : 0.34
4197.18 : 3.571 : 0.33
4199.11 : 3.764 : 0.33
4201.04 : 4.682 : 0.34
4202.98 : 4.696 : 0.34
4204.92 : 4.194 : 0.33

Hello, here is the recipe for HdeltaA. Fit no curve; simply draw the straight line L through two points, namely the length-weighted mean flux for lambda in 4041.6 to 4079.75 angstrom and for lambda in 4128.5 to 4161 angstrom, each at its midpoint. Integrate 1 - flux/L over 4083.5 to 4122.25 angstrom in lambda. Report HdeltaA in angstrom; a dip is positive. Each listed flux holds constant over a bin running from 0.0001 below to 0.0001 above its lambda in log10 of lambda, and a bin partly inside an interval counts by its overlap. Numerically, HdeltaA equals 4.8 angstrom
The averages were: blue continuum 4.37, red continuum 4.29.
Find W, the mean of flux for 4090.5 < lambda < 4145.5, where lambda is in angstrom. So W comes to 3.91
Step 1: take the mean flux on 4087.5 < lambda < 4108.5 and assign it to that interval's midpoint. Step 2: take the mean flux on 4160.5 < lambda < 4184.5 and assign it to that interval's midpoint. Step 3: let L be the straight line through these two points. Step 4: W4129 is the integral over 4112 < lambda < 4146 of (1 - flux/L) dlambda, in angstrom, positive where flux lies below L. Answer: -1.4 angstrom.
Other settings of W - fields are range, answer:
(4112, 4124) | 3.99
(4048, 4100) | 4.19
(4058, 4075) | 4.52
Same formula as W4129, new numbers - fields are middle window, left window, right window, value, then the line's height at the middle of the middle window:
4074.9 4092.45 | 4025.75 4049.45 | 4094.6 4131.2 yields 0.5 angstrom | 4.06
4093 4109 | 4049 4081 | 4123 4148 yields 2.9 angstrom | 4.28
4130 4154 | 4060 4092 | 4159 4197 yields -0.3 angstrom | 4.29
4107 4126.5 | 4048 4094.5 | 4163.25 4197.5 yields 1.5 angstrom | 4.27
